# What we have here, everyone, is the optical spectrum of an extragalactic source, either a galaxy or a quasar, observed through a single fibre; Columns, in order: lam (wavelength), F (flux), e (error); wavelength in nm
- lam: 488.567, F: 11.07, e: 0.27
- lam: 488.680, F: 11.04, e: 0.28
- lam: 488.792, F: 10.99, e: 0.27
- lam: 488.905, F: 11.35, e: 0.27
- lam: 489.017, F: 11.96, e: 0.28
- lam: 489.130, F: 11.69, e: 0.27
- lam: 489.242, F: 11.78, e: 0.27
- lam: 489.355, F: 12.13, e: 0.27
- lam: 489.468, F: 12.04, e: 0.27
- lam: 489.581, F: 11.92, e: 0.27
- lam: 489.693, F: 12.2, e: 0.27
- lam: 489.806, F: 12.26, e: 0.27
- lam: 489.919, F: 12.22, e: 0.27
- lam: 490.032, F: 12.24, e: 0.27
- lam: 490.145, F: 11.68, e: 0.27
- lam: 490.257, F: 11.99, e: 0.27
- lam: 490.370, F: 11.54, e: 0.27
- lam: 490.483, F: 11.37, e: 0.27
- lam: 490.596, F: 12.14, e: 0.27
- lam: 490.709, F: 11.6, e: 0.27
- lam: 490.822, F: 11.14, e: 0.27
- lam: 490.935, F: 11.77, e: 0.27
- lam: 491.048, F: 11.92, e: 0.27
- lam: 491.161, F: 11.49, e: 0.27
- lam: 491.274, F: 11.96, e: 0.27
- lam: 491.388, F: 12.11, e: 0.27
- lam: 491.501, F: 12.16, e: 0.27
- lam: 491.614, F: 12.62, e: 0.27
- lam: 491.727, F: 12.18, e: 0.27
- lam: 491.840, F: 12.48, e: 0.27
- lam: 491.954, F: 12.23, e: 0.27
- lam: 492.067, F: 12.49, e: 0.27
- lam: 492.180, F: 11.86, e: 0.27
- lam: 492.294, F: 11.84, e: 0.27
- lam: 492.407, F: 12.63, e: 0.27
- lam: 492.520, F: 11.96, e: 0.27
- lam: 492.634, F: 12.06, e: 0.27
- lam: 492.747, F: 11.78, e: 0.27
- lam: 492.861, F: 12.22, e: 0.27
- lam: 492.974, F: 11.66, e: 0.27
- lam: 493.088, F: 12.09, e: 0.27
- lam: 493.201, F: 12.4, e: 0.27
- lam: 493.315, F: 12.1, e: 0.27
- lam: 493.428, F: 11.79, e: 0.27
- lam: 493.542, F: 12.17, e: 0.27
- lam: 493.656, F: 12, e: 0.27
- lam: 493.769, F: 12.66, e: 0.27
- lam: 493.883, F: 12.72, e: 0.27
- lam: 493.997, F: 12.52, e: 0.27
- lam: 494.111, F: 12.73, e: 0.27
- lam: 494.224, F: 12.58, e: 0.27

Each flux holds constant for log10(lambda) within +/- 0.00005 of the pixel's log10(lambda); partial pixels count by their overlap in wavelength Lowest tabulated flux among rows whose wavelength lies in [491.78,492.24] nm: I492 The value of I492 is 11.86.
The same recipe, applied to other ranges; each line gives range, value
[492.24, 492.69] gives 11.84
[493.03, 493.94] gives 11.79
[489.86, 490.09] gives 12.22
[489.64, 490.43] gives 11.54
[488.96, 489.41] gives 11.69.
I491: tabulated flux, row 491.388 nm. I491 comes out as 12.11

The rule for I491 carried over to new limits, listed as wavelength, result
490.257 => 11.99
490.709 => 11.6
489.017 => 11.96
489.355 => 12.13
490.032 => 12.24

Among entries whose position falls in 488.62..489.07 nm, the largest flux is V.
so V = 11.96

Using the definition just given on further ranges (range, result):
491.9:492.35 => 12.49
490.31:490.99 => 12.14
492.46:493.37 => 12.4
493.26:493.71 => 12.17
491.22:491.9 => 12.62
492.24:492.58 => 12.63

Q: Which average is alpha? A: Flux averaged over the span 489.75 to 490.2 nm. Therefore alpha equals 12.1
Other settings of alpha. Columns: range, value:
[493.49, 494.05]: 12.4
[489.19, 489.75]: 12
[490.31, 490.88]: 11.6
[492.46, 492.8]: 12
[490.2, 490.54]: 11.7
